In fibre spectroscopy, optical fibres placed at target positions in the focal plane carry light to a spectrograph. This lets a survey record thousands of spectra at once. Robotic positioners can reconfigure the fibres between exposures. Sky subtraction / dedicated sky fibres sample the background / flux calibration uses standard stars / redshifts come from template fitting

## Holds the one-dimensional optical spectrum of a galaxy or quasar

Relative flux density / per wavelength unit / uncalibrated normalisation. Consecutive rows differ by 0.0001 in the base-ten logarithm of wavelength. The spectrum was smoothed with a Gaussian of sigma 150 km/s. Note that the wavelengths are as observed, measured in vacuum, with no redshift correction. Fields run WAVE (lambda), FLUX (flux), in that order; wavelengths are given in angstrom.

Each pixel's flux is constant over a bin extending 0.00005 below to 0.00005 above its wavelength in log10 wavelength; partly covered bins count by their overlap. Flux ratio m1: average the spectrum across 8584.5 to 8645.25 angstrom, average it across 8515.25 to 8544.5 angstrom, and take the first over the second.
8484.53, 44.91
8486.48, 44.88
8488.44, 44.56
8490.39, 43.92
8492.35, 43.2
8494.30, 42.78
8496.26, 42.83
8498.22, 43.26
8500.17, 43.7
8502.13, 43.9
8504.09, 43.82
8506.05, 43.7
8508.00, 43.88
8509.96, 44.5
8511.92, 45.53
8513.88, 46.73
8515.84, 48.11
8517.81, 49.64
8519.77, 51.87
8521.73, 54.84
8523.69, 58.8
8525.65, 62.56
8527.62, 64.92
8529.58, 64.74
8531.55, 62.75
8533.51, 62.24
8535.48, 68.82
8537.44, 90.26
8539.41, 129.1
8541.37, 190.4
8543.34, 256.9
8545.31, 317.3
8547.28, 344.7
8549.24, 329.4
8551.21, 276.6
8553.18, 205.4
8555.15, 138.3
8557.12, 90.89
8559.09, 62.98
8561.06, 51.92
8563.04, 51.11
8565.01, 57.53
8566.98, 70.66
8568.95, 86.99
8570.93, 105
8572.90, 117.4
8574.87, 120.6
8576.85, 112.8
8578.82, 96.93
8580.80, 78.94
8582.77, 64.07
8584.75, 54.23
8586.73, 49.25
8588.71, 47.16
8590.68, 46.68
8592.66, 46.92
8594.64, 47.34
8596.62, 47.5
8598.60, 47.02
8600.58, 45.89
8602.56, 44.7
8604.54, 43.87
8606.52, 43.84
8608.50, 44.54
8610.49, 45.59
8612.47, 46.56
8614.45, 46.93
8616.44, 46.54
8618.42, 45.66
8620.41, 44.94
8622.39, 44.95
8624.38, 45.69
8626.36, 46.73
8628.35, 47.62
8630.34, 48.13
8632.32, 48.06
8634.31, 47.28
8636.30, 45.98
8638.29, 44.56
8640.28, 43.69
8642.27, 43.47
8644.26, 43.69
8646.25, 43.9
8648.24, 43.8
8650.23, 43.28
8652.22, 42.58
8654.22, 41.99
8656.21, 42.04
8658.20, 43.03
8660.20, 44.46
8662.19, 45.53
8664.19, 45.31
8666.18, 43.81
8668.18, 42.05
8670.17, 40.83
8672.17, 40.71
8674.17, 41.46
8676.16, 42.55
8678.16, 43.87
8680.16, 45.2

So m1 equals 0.5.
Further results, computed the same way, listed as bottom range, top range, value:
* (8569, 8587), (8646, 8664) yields 0.48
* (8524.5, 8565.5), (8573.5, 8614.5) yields 0.41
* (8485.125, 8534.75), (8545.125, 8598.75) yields 2.23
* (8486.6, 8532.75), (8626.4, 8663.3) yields 0.91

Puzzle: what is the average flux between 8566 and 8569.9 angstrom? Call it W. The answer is 78.8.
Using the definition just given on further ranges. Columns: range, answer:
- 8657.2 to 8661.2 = 43.8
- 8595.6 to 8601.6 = 46.8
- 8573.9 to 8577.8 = 117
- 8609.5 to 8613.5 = 46.2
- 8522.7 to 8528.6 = 62.1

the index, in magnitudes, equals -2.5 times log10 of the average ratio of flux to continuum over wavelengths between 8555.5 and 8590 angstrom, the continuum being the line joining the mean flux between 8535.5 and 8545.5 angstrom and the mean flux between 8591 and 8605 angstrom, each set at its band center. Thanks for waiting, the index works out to 0.262 mag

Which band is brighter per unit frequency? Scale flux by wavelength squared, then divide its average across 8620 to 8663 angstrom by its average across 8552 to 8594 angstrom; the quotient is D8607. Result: 0.54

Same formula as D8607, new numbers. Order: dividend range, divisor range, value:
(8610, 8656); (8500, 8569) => 0.44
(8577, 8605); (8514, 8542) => 0.78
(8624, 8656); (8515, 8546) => 0.46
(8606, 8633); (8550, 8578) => 0.42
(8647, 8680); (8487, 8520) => 0.99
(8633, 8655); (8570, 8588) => 0.51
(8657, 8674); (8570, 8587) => 0.49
